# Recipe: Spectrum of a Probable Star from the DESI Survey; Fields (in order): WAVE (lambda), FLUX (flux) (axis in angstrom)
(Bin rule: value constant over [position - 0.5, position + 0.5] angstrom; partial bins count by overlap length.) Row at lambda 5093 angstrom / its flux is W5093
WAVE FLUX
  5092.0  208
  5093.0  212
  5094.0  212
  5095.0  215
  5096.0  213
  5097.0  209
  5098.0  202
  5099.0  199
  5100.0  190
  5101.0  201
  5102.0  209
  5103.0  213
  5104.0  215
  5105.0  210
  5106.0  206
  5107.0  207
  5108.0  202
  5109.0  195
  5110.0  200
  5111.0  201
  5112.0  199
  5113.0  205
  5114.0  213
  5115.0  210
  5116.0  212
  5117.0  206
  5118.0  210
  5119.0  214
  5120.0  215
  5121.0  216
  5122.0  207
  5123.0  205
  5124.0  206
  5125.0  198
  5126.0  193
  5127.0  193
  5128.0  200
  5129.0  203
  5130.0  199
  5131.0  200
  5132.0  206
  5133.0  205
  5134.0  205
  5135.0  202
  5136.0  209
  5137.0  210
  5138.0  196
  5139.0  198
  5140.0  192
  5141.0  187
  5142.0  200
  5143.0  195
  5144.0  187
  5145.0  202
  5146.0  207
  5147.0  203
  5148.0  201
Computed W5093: 212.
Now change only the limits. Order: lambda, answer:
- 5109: 195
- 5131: 200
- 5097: 209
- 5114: 213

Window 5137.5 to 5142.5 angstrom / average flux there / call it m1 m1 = 195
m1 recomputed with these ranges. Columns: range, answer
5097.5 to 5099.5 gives 200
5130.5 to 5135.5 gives 204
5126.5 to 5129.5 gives 199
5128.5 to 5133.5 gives 203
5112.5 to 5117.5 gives 209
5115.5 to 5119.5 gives 210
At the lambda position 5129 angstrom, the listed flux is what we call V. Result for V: 203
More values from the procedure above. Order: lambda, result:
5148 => 201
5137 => 210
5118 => 210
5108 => 202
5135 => 202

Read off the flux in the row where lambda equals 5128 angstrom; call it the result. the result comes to 200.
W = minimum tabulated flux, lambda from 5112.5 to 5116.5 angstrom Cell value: 205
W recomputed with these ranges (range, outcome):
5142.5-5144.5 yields 187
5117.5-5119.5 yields 210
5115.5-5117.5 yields 206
